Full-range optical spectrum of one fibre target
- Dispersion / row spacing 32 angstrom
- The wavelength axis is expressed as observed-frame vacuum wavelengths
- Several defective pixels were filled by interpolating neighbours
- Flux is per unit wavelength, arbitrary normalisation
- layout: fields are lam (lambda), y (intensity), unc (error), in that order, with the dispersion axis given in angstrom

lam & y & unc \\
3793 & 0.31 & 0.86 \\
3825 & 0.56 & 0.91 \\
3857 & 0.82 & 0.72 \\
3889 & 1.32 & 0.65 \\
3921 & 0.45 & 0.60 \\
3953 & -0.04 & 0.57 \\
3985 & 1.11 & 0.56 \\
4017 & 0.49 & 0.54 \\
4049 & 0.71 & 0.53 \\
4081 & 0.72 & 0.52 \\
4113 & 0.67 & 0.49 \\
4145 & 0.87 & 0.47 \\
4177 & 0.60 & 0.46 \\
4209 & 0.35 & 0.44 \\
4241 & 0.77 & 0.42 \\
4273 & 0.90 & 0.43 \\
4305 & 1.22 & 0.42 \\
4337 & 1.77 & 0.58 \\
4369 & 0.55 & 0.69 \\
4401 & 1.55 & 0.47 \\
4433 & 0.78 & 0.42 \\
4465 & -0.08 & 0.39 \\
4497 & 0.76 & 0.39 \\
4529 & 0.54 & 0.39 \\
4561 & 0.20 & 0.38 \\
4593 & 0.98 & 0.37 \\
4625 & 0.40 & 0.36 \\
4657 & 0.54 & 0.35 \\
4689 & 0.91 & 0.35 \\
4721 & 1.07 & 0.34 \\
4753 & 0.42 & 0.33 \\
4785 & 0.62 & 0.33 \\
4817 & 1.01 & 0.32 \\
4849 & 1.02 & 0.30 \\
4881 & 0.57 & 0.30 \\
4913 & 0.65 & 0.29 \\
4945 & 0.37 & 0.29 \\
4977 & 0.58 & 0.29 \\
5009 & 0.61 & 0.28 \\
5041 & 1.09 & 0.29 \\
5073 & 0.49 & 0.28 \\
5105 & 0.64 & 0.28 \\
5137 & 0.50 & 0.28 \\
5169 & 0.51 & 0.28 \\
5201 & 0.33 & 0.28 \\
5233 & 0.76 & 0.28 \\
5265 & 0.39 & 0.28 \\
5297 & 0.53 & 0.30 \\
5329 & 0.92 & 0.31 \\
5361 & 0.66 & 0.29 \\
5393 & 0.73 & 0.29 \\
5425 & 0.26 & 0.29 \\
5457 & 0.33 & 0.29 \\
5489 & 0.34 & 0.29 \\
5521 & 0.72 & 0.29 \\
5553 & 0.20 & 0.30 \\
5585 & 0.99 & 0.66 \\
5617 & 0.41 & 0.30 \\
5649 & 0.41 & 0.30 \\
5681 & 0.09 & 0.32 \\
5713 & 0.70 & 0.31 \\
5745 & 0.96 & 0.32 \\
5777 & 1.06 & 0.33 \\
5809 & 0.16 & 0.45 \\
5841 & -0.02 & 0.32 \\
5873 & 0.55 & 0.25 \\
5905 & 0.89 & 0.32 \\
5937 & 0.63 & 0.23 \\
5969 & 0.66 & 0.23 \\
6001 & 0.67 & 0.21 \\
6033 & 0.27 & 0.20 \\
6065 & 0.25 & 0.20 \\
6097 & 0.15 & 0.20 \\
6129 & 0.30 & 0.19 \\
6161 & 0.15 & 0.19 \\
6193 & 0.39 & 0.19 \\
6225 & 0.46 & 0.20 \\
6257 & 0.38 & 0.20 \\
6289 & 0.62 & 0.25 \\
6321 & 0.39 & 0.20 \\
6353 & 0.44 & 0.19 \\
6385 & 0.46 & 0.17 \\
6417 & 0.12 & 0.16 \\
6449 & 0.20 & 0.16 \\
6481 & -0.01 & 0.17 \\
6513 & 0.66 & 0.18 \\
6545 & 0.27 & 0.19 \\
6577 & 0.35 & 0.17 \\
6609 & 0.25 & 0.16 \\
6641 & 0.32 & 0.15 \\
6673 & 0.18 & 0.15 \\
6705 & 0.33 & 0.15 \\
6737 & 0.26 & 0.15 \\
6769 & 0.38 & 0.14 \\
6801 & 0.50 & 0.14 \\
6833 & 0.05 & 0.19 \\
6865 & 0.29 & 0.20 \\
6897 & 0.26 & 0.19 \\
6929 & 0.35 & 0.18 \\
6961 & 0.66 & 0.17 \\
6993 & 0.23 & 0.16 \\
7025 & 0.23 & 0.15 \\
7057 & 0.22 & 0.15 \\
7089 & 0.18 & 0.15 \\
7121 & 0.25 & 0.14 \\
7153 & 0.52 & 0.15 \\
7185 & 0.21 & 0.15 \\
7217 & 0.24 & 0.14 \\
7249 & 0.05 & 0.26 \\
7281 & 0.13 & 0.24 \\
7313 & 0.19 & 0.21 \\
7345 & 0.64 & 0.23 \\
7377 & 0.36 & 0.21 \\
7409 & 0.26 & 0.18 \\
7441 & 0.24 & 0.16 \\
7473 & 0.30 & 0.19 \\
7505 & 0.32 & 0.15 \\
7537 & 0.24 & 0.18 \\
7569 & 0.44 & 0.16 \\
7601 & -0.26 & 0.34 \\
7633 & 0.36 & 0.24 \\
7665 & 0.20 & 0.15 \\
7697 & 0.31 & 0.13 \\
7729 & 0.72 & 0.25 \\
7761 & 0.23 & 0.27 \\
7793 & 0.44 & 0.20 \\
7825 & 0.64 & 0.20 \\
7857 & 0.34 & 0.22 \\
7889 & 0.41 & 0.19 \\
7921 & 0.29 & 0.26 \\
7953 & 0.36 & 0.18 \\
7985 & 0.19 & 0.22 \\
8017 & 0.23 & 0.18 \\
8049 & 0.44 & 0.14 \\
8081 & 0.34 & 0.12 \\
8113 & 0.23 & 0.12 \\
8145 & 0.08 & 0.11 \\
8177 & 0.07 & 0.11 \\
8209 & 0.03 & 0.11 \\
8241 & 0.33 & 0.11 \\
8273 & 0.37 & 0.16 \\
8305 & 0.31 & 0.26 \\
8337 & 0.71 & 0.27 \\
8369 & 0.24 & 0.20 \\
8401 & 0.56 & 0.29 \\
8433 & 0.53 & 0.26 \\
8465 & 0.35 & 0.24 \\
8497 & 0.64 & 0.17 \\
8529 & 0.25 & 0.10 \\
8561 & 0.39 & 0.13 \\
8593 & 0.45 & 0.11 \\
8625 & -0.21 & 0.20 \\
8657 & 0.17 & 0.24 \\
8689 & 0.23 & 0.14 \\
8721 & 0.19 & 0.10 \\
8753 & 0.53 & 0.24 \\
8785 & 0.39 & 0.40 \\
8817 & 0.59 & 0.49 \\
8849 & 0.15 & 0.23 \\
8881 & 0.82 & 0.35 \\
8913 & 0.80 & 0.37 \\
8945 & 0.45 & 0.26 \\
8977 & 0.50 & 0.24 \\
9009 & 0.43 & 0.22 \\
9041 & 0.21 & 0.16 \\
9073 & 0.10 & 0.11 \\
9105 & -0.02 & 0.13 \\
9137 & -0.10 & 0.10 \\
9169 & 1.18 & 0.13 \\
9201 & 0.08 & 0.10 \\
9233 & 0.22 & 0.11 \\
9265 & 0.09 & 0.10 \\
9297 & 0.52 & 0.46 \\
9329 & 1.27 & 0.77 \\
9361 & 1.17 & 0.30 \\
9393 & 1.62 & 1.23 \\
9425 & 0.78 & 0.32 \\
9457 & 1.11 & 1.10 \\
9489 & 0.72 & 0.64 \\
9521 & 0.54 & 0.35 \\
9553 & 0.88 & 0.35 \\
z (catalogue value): 1.46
